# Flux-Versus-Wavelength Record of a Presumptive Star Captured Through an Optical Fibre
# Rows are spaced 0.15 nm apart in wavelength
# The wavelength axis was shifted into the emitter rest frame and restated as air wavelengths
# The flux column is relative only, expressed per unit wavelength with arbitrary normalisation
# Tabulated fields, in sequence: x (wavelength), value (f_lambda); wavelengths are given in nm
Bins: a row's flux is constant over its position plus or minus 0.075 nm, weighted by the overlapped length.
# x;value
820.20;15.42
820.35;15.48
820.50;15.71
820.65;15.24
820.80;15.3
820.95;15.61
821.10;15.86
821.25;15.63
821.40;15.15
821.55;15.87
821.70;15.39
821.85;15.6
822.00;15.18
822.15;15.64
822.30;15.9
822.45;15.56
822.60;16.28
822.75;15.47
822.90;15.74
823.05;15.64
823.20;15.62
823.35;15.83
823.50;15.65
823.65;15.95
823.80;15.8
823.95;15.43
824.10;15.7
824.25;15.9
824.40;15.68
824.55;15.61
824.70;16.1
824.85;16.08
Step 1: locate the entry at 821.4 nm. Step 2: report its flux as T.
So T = 15.15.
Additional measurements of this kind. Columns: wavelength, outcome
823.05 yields 15.64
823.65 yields 15.95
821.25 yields 15.63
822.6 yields 16.28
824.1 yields 15.7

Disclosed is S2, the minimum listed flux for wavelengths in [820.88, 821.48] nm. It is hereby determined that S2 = 15.15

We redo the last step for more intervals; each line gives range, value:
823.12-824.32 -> 15.43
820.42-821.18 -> 15.24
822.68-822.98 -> 15.47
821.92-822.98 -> 15.18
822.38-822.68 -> 15.56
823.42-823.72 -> 15.65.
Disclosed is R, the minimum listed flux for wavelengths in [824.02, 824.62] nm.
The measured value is 15.61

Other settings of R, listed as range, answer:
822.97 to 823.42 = 15.62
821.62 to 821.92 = 15.39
